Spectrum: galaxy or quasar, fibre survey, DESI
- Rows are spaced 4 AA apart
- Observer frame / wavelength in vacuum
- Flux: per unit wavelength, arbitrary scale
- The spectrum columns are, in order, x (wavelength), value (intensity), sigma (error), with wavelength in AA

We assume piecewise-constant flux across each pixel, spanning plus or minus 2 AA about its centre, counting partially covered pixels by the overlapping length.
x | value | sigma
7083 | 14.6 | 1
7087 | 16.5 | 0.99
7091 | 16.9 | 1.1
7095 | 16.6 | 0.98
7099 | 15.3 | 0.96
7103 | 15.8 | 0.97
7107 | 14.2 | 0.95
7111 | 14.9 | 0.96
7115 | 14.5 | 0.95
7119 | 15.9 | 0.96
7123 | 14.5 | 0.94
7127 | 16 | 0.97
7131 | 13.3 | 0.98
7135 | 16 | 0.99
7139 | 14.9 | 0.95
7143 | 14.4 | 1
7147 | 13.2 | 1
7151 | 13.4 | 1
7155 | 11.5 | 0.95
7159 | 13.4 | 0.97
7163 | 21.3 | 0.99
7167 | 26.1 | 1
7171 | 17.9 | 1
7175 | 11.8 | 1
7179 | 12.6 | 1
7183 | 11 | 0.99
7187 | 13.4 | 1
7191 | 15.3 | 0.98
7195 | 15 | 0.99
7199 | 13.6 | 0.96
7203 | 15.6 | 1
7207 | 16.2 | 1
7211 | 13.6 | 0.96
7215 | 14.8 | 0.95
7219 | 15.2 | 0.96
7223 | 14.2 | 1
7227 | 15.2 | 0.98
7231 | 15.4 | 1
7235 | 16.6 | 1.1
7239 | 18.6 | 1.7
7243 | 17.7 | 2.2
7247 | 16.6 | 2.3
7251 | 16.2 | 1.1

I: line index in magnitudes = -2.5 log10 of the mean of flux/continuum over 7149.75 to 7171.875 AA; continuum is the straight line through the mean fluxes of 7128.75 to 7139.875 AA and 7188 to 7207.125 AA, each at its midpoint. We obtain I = -0.171 mag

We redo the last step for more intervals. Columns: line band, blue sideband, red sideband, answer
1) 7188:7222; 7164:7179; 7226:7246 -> 0.17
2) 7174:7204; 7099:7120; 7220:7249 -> 0.17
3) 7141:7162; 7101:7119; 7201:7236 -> 0.11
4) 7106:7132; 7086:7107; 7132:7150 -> 0.03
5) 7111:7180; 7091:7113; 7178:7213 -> -0.04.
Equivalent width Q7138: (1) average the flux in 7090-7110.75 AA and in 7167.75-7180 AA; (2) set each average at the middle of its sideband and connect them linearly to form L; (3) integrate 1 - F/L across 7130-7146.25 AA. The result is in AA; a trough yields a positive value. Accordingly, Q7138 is 1.0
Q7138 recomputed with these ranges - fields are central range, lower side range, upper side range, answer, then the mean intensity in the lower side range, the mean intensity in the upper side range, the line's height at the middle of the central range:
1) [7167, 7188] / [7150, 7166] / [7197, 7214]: 1.07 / 15.7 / 14.8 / 15.3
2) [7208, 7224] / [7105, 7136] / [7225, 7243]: 1.71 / 14.9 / 16.6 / 16.3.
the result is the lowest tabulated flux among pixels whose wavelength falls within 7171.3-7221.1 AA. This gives 11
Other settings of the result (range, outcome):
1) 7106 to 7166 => 11.5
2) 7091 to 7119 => 14.2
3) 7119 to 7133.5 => 13.3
